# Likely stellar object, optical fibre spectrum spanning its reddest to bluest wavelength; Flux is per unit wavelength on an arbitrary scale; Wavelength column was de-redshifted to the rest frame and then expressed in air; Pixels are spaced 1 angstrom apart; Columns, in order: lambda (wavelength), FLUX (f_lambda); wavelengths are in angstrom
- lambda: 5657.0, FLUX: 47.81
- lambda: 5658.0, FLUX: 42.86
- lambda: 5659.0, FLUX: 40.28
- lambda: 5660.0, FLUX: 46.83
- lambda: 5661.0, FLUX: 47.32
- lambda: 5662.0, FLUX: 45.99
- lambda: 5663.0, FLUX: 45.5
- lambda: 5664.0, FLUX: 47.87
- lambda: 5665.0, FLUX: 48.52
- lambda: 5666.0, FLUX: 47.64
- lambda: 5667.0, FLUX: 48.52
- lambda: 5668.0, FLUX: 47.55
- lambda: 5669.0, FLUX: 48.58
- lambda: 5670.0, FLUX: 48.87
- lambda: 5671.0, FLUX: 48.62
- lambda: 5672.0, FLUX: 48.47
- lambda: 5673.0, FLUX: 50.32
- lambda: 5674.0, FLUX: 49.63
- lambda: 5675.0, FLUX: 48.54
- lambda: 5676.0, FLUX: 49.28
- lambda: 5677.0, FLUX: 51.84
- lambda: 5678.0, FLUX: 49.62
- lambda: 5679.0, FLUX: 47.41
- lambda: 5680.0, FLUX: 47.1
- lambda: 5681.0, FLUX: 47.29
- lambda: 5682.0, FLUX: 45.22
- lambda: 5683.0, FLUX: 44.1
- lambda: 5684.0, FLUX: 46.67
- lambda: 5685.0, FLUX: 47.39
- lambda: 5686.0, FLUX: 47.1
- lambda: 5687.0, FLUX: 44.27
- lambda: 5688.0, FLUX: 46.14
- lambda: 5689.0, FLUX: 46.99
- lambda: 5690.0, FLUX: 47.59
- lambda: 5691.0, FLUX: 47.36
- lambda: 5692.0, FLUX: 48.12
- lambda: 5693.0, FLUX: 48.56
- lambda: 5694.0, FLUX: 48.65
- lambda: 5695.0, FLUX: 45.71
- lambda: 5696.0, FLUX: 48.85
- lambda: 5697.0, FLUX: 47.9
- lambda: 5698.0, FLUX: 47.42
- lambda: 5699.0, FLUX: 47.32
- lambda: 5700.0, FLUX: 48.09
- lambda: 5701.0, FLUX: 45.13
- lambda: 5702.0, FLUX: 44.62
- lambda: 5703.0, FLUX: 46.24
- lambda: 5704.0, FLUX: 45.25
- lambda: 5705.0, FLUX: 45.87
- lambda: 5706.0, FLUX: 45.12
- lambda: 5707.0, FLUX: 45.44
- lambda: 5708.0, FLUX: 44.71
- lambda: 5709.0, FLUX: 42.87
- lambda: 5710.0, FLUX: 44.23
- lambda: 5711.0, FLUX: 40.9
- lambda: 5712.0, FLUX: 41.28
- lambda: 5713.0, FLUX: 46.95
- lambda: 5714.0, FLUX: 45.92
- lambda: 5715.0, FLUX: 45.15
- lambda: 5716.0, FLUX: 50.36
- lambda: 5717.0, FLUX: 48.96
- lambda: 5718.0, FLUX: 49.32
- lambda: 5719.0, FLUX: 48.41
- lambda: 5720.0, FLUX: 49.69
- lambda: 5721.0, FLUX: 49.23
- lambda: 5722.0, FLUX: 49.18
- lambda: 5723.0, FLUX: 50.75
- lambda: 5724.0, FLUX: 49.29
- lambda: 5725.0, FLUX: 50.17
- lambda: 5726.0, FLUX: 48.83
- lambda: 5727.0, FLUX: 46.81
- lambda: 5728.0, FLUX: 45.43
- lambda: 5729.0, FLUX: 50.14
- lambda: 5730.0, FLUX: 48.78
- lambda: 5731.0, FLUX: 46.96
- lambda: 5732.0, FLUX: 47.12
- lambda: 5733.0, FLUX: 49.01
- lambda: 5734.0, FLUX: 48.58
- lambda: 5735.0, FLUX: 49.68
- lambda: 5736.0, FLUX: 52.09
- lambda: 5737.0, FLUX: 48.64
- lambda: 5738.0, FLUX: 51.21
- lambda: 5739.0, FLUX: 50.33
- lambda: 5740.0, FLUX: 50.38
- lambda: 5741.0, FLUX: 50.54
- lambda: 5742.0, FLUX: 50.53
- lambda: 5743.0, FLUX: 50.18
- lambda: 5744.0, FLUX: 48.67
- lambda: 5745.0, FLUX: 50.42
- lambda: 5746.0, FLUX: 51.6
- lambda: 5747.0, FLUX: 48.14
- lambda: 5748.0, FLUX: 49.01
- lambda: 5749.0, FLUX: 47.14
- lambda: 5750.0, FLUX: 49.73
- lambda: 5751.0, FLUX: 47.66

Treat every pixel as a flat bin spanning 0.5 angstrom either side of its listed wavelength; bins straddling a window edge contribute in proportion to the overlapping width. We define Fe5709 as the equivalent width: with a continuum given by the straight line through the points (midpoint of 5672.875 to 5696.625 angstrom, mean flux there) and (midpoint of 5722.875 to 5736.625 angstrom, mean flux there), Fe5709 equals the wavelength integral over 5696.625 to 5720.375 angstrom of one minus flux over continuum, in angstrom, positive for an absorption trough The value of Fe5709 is 1.0 angstrom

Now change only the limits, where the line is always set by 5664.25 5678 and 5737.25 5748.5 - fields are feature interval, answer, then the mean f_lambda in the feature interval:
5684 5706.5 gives 1.2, 46.8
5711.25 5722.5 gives 0.5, 47.5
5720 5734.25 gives 0.3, 48.6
